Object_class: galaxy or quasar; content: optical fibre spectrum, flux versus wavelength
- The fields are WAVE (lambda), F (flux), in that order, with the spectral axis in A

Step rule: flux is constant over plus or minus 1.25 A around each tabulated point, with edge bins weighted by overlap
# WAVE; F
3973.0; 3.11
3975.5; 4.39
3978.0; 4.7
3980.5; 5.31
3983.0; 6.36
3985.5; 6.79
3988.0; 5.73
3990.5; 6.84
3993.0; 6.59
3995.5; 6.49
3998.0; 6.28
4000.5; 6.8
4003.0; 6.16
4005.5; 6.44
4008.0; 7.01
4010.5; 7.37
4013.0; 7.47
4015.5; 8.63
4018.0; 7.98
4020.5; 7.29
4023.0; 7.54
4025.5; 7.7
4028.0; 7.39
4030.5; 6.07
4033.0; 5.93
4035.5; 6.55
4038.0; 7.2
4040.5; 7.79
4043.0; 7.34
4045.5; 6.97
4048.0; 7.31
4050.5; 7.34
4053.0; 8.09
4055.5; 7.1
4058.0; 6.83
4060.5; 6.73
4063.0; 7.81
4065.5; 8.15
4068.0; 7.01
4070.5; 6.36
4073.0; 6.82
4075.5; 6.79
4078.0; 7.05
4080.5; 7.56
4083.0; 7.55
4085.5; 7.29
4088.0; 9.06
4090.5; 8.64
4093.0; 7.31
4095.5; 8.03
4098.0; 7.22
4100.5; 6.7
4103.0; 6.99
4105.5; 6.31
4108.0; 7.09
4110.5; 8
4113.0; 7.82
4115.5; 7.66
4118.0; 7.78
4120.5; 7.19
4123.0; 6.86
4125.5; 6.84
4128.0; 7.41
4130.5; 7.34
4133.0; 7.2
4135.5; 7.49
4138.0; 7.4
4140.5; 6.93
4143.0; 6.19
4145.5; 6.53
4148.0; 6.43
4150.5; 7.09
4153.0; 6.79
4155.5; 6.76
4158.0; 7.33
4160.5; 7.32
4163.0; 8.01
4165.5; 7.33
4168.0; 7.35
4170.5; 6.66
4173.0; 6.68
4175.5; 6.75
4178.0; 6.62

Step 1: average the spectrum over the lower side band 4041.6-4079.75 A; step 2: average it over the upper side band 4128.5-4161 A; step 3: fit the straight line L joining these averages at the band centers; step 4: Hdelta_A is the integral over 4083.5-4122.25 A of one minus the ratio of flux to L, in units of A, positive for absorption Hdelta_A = -2.4 A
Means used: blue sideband 7.19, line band 7.53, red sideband 6.99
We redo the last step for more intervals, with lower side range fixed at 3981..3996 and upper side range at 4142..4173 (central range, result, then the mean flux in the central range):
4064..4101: -4.0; 7.45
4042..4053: -1.2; 7.33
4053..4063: -0.8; 7.15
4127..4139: -0.8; 7.37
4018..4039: -1.5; 7.02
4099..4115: -0.9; 7.18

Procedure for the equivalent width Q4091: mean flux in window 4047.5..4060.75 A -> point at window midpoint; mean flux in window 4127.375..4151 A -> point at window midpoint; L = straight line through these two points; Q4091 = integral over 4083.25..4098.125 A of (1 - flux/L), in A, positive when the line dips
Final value -1.7 A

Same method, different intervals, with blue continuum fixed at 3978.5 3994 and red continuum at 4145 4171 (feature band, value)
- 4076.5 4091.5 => -2.5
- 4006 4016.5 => -2.0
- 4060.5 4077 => -1.3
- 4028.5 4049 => -1.4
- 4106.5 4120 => -1.5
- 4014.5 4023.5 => -2.1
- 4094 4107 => -0.5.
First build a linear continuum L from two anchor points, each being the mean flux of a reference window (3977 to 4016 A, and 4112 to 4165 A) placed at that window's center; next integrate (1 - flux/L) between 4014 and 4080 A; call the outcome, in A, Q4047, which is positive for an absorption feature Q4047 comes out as -4.6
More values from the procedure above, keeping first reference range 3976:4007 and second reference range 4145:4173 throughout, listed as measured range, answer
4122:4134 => -0.4 A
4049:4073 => -2.6 A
